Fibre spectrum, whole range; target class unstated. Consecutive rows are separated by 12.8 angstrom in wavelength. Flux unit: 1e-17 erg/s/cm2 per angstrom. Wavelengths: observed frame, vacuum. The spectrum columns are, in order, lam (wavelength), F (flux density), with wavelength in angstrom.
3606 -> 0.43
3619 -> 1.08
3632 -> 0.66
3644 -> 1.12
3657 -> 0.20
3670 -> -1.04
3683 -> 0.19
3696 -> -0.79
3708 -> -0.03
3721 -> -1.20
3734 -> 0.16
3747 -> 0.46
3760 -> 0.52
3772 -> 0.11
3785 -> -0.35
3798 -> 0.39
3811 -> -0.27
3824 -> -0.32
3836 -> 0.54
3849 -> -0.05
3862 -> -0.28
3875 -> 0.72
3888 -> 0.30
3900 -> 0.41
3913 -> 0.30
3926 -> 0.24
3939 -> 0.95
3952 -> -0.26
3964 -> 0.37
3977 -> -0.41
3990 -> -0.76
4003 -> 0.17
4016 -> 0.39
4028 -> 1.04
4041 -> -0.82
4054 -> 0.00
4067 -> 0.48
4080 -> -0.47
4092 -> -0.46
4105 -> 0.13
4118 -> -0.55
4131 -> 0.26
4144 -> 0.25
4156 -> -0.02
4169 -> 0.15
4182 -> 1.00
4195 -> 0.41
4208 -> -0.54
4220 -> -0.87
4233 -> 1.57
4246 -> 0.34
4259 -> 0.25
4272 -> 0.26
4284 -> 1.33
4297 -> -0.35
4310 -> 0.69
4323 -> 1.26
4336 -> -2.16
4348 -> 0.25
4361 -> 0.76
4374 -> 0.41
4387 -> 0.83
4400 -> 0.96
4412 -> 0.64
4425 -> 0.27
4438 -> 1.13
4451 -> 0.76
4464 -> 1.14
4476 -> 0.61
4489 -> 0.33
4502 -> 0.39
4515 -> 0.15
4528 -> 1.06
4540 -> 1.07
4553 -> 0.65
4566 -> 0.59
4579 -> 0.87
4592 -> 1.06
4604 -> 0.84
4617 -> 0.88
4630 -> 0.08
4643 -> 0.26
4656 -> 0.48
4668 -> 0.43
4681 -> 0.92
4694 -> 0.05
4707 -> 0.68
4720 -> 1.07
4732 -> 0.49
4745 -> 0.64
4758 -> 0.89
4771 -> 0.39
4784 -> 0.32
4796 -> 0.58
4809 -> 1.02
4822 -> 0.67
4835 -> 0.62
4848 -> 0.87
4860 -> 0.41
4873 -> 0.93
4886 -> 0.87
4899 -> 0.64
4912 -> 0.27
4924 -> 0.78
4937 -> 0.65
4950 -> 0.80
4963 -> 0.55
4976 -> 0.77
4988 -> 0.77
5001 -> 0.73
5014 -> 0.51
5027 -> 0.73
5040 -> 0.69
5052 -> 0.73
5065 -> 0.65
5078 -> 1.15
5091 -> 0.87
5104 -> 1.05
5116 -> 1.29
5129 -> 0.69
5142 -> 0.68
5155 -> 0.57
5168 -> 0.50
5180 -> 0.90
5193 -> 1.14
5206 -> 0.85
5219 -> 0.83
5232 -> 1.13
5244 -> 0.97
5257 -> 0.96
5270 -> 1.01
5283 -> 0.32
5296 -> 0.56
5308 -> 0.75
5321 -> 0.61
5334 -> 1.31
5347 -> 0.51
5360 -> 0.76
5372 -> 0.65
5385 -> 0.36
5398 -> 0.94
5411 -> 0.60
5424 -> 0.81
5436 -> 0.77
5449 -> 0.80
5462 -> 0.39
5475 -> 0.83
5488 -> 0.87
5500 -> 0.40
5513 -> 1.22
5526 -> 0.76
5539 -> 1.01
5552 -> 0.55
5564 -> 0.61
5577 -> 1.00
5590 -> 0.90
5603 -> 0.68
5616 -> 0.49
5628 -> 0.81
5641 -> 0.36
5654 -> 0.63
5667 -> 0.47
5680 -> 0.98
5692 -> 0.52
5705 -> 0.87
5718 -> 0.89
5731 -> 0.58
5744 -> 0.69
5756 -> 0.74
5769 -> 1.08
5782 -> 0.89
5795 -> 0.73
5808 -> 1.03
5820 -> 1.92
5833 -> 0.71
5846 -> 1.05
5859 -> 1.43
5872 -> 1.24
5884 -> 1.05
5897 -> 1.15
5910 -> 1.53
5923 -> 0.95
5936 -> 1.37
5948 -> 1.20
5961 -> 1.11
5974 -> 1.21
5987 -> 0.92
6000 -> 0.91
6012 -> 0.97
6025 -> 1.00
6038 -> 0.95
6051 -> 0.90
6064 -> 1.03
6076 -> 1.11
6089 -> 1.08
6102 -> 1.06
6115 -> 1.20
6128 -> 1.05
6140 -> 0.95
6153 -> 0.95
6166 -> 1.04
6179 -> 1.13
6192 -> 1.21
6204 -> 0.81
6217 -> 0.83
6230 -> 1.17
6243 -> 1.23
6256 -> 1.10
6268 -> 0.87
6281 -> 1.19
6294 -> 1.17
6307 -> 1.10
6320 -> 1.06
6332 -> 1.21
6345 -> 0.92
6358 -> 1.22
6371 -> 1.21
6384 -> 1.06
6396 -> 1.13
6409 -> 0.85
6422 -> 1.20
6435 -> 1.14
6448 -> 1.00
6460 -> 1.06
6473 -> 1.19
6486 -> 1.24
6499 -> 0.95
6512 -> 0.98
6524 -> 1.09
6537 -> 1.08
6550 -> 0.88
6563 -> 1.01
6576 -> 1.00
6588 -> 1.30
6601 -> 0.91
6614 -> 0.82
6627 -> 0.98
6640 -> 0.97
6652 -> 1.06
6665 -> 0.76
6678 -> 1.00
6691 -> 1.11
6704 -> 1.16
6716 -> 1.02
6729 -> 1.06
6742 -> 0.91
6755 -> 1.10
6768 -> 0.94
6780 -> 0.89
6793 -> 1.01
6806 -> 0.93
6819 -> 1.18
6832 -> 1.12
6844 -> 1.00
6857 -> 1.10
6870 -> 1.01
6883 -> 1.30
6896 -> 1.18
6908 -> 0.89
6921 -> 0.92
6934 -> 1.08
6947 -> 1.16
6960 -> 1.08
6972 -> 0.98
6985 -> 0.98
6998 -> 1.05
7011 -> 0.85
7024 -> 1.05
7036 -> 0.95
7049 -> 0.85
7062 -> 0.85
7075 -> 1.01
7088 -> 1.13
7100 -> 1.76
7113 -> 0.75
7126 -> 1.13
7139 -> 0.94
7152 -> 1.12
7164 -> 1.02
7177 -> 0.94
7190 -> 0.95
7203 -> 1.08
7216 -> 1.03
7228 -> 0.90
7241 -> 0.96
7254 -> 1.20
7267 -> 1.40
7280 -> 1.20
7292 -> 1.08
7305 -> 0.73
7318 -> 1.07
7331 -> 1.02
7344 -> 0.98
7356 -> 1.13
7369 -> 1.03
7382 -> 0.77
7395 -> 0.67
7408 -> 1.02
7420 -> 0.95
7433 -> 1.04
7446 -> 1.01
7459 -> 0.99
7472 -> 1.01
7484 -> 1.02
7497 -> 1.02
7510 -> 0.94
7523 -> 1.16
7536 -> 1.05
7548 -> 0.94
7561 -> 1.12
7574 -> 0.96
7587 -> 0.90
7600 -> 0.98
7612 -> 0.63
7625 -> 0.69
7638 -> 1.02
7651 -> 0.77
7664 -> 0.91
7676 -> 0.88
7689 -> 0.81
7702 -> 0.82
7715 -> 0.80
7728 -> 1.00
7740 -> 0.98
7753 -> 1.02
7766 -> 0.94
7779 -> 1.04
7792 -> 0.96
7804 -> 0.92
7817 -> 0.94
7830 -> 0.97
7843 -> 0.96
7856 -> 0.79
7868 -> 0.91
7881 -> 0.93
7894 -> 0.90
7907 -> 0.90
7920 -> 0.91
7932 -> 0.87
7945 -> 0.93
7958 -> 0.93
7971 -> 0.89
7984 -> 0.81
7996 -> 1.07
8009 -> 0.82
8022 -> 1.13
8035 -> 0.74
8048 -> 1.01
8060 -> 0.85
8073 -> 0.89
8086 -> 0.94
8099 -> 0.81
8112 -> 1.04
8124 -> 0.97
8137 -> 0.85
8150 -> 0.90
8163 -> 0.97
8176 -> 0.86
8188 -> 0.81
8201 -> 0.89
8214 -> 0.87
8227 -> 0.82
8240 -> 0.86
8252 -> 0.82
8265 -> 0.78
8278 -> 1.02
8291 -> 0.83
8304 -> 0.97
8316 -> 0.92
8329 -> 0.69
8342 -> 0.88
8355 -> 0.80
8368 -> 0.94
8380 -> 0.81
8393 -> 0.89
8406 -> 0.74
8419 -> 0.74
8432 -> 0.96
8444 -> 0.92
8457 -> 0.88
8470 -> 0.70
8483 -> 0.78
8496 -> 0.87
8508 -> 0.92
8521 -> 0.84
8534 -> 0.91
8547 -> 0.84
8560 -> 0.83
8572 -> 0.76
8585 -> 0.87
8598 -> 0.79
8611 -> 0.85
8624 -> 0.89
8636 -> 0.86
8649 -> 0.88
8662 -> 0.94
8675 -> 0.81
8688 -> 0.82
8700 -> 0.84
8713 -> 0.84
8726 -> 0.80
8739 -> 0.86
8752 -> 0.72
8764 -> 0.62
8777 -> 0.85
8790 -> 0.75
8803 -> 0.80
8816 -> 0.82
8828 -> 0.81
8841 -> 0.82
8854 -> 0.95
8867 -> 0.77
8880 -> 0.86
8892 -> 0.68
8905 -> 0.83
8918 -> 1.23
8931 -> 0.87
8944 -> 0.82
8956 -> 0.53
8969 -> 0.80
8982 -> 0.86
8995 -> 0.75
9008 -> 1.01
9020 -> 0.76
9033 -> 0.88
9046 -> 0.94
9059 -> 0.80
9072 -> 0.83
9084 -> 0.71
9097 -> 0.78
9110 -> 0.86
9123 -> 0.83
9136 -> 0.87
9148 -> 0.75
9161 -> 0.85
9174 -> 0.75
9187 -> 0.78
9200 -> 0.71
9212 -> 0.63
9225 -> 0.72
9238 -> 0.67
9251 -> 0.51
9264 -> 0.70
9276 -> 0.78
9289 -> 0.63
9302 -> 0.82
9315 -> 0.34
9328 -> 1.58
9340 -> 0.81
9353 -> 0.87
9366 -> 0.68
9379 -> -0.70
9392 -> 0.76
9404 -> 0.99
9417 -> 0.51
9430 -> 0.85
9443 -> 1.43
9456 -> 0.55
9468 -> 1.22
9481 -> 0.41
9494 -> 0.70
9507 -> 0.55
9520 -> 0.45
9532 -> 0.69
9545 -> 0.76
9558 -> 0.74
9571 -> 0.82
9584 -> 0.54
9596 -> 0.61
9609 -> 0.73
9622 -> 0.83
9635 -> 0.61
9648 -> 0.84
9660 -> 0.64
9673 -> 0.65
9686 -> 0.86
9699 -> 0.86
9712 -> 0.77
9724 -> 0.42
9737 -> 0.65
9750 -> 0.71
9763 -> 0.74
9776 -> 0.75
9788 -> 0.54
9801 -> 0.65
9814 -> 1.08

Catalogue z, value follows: 0.082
